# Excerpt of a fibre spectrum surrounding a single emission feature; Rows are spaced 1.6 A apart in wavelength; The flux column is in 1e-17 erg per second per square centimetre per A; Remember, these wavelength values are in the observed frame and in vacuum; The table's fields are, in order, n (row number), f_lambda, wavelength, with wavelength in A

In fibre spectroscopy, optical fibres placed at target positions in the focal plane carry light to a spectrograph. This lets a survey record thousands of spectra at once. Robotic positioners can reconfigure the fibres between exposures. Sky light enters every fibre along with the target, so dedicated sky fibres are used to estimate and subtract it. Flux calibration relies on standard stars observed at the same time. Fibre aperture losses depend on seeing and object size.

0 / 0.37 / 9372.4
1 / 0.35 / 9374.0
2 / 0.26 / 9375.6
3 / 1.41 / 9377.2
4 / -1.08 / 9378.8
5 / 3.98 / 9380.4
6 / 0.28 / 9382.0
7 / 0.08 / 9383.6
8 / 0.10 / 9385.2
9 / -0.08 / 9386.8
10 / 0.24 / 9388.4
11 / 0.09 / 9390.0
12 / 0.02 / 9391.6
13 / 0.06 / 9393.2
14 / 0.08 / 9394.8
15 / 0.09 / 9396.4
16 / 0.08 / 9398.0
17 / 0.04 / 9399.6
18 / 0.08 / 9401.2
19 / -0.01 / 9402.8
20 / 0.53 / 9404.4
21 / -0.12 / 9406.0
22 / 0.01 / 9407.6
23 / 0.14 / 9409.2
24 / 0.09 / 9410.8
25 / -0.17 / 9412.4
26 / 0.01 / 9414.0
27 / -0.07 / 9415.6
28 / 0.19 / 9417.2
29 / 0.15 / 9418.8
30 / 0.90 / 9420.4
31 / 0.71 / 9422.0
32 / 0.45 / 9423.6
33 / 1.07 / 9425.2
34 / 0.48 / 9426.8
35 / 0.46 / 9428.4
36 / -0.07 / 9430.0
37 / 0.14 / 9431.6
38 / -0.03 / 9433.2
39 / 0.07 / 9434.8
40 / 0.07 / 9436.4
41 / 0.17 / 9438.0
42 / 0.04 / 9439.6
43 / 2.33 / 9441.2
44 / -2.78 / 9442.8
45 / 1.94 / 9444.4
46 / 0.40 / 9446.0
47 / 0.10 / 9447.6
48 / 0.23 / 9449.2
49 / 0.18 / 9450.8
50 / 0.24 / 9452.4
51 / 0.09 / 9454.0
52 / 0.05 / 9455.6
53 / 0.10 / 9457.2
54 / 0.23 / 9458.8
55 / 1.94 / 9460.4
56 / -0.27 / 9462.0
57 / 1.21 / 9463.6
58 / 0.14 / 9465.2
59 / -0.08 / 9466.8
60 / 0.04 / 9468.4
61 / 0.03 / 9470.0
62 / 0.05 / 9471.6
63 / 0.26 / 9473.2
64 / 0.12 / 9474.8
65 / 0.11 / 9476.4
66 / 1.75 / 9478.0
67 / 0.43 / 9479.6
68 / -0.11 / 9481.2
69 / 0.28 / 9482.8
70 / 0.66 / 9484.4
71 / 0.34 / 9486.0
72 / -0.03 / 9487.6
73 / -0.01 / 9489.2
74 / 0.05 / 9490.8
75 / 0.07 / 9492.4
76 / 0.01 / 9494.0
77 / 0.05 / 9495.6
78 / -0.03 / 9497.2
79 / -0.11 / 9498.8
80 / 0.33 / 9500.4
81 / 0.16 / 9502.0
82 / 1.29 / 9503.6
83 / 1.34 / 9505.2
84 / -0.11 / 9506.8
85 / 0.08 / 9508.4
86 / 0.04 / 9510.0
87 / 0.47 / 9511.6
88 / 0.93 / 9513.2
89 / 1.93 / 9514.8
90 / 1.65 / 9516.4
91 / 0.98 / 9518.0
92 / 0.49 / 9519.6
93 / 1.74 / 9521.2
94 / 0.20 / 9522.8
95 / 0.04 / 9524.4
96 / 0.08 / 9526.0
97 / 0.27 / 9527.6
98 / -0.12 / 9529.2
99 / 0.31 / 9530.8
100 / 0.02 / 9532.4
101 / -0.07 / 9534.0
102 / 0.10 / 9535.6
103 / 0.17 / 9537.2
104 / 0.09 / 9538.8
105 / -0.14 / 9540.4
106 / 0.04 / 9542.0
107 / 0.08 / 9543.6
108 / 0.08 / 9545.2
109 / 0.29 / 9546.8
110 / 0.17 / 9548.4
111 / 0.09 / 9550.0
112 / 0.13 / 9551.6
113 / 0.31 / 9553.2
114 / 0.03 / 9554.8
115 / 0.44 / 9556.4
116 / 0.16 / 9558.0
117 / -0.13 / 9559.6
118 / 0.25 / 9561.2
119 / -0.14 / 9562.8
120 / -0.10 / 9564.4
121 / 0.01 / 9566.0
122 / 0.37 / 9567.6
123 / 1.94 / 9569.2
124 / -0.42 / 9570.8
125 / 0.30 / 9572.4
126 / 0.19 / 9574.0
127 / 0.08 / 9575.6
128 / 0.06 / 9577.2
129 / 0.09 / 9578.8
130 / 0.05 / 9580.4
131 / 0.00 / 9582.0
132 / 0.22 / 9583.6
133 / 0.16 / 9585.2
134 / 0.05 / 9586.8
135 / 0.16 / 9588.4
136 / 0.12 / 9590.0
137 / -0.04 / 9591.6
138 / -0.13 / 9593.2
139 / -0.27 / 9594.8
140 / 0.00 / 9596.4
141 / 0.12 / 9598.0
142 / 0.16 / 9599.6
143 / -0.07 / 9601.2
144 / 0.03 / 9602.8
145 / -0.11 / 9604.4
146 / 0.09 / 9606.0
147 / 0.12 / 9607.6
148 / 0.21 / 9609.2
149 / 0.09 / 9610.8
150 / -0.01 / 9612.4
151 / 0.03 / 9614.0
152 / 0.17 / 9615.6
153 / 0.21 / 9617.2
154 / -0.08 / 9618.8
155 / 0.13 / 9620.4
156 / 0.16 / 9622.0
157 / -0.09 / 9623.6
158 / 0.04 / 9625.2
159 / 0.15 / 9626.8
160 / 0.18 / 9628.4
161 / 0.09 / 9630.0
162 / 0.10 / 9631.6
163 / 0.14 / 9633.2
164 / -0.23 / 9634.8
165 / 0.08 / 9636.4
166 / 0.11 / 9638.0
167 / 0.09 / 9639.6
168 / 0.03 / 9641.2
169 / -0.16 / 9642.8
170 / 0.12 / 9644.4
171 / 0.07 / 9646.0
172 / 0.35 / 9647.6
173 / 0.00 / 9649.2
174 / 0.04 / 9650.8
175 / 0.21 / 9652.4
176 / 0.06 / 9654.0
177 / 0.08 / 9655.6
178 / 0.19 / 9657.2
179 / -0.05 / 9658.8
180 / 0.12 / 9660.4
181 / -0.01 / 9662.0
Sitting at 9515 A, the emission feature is [O III] 5007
